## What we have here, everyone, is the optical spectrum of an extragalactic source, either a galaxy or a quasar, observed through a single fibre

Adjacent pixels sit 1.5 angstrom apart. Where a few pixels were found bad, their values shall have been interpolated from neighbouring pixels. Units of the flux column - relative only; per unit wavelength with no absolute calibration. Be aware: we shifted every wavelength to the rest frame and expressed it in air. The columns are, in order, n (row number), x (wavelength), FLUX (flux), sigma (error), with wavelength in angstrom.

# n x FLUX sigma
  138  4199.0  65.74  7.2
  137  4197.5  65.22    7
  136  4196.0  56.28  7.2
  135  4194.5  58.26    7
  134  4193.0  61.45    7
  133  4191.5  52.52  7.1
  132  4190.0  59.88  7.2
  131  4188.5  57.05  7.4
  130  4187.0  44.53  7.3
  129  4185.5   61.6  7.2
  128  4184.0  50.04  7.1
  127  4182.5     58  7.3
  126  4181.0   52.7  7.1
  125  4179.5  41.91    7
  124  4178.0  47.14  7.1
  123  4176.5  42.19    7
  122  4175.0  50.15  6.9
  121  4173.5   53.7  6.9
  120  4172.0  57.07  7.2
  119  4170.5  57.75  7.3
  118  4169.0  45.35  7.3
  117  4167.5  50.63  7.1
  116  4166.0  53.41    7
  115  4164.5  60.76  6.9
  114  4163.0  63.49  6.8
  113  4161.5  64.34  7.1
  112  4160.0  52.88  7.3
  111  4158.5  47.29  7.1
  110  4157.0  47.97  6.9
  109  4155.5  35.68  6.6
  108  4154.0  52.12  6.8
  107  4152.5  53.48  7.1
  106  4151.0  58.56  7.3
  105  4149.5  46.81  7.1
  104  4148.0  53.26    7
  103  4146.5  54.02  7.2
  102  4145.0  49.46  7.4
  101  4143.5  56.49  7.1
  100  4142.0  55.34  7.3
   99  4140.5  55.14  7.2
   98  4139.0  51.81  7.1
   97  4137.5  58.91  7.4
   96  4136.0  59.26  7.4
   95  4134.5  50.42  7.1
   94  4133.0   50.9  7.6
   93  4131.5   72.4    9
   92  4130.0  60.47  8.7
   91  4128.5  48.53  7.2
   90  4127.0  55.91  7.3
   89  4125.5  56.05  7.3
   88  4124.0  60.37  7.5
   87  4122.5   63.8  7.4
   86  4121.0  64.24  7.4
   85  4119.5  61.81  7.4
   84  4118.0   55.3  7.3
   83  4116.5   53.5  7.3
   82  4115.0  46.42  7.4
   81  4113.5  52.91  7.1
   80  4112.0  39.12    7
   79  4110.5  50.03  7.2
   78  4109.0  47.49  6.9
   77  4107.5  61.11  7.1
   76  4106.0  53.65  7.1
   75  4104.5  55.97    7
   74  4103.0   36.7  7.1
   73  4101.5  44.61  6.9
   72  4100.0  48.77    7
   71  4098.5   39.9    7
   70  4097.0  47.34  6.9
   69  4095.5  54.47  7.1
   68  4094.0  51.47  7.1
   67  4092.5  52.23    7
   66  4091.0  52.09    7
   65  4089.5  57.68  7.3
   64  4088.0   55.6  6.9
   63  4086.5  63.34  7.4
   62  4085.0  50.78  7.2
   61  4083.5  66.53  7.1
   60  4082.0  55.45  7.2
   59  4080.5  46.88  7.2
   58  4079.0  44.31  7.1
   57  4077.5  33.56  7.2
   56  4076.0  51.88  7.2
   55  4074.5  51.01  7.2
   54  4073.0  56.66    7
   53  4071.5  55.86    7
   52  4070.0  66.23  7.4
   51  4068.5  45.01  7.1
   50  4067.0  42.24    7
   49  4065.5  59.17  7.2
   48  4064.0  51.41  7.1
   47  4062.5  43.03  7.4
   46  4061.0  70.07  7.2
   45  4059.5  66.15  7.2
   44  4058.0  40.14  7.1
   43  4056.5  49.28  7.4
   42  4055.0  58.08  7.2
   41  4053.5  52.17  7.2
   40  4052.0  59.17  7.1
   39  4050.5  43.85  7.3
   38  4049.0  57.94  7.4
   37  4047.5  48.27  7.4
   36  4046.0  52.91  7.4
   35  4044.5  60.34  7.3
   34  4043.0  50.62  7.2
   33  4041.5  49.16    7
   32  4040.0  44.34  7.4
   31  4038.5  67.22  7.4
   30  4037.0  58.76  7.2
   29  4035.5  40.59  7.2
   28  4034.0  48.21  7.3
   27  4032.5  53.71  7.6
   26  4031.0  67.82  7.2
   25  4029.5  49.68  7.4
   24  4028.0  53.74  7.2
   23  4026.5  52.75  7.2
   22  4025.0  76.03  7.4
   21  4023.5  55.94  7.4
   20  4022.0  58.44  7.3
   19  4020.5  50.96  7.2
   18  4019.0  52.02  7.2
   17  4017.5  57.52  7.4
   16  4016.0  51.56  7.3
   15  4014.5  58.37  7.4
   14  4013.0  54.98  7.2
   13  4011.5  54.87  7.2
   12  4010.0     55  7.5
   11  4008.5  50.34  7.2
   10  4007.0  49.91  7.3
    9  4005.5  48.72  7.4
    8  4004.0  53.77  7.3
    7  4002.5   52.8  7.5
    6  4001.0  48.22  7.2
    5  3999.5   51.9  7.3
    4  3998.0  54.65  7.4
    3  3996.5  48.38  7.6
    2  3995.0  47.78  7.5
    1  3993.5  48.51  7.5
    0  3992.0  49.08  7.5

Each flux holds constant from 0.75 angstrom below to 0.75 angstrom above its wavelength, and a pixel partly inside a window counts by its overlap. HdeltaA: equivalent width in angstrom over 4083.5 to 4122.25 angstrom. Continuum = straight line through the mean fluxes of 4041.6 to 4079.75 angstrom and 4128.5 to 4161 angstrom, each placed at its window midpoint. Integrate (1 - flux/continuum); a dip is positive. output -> 0.4 angstrom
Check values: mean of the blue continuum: 52.3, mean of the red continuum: 53.4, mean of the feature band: 52.3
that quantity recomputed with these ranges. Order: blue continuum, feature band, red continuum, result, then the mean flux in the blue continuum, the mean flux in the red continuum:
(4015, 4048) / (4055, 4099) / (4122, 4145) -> 2.4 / 54.6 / 56.7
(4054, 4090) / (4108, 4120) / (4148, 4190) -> 0.5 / 53.3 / 52.3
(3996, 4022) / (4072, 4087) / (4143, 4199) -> 0.3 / 52.8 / 53.5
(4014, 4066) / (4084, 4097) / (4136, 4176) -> -0.1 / 54.5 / 53.3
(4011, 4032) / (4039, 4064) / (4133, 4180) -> 1.3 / 56.7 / 52.5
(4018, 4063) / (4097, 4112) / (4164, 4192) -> 1.5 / 54.5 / 52.4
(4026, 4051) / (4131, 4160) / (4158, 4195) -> 0.4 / 53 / 53.8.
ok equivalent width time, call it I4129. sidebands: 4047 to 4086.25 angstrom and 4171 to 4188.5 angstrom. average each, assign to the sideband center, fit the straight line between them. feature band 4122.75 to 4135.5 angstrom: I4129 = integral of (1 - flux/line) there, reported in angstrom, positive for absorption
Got -1.31 angstrom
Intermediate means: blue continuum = 52.7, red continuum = 51.2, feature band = 57.2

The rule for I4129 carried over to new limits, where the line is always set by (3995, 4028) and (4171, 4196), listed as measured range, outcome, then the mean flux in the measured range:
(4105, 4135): -1.0 angstrom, 55.3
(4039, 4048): 0.4 angstrom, 51.5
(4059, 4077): -0.2 angstrom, 54.4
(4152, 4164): 0.2 angstrom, 52.3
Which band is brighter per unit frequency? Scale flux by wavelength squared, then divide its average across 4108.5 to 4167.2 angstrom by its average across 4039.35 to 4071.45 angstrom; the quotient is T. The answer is 1.1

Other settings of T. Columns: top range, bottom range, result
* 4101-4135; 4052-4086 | 1.05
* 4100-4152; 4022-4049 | 1.03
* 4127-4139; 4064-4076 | 1.10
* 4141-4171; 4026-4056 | 1.05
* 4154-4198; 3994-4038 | 1.07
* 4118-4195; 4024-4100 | 1.07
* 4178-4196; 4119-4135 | 0.95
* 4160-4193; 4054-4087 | 1.07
